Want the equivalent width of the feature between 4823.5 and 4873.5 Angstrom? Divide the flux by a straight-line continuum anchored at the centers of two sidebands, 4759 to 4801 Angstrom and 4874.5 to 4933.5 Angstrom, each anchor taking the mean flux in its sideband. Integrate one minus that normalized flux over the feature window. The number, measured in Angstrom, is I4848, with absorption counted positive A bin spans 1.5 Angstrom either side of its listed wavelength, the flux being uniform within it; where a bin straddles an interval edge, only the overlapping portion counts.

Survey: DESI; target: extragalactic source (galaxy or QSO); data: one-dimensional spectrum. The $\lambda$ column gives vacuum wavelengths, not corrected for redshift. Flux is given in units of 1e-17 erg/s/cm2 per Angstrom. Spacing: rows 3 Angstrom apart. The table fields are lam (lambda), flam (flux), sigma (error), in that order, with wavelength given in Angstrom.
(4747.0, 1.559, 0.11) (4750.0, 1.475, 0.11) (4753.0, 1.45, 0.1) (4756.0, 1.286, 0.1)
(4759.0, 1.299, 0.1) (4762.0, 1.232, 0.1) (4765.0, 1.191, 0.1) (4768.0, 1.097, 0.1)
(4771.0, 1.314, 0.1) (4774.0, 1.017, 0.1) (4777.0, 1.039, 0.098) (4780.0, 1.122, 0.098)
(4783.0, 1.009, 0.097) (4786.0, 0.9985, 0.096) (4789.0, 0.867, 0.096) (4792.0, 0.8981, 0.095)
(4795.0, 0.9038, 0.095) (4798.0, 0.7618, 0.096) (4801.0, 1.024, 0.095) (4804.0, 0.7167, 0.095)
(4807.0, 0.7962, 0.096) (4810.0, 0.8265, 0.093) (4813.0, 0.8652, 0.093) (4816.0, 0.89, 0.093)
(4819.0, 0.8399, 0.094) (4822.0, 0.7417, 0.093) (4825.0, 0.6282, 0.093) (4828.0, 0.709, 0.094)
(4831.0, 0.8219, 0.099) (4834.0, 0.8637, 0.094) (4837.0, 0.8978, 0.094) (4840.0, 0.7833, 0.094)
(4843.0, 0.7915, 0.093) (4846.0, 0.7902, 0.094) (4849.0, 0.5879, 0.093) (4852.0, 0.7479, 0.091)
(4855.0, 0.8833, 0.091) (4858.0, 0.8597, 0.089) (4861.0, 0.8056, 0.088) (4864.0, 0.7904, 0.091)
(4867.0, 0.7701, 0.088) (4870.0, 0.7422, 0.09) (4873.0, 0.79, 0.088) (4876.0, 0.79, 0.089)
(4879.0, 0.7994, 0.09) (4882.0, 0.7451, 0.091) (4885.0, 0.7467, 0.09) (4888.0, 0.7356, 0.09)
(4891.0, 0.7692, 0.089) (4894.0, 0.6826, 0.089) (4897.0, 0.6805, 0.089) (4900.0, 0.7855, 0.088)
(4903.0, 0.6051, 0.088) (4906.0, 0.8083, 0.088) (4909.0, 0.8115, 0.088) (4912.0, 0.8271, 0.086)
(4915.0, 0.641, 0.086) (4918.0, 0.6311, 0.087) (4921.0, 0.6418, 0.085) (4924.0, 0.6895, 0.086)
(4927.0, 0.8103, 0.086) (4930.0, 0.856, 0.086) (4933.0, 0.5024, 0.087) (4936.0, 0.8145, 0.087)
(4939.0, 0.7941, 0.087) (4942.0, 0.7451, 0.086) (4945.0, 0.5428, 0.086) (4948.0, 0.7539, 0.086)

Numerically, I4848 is 5.1 Angstrom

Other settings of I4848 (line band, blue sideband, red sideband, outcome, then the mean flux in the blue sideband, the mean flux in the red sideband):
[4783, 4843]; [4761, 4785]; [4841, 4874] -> 7.6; 1.12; 0.778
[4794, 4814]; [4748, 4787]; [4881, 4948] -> 4.5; 1.2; 0.722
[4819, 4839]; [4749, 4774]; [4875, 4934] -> 4.6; 1.27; 0.729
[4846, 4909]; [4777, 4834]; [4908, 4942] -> 1.8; 0.862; 0.729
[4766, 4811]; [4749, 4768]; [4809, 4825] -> 3.8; 1.3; 0.814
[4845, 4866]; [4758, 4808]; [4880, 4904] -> 1.0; 1.02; 0.723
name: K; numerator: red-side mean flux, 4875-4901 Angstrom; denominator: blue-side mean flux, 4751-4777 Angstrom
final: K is 0.61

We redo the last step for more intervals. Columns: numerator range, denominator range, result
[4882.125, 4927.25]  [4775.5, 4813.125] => 0.79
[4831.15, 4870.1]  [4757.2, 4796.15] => 0.74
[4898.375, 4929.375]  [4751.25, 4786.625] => 0.62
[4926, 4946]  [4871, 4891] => 0.95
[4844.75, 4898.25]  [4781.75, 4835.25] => 0.91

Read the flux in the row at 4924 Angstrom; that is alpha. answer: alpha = 0.6895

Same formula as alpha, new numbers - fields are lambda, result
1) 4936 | 0.8145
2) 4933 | 0.5024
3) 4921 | 0.6418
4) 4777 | 1.039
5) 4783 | 1.009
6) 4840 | 0.7833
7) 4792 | 0.8981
